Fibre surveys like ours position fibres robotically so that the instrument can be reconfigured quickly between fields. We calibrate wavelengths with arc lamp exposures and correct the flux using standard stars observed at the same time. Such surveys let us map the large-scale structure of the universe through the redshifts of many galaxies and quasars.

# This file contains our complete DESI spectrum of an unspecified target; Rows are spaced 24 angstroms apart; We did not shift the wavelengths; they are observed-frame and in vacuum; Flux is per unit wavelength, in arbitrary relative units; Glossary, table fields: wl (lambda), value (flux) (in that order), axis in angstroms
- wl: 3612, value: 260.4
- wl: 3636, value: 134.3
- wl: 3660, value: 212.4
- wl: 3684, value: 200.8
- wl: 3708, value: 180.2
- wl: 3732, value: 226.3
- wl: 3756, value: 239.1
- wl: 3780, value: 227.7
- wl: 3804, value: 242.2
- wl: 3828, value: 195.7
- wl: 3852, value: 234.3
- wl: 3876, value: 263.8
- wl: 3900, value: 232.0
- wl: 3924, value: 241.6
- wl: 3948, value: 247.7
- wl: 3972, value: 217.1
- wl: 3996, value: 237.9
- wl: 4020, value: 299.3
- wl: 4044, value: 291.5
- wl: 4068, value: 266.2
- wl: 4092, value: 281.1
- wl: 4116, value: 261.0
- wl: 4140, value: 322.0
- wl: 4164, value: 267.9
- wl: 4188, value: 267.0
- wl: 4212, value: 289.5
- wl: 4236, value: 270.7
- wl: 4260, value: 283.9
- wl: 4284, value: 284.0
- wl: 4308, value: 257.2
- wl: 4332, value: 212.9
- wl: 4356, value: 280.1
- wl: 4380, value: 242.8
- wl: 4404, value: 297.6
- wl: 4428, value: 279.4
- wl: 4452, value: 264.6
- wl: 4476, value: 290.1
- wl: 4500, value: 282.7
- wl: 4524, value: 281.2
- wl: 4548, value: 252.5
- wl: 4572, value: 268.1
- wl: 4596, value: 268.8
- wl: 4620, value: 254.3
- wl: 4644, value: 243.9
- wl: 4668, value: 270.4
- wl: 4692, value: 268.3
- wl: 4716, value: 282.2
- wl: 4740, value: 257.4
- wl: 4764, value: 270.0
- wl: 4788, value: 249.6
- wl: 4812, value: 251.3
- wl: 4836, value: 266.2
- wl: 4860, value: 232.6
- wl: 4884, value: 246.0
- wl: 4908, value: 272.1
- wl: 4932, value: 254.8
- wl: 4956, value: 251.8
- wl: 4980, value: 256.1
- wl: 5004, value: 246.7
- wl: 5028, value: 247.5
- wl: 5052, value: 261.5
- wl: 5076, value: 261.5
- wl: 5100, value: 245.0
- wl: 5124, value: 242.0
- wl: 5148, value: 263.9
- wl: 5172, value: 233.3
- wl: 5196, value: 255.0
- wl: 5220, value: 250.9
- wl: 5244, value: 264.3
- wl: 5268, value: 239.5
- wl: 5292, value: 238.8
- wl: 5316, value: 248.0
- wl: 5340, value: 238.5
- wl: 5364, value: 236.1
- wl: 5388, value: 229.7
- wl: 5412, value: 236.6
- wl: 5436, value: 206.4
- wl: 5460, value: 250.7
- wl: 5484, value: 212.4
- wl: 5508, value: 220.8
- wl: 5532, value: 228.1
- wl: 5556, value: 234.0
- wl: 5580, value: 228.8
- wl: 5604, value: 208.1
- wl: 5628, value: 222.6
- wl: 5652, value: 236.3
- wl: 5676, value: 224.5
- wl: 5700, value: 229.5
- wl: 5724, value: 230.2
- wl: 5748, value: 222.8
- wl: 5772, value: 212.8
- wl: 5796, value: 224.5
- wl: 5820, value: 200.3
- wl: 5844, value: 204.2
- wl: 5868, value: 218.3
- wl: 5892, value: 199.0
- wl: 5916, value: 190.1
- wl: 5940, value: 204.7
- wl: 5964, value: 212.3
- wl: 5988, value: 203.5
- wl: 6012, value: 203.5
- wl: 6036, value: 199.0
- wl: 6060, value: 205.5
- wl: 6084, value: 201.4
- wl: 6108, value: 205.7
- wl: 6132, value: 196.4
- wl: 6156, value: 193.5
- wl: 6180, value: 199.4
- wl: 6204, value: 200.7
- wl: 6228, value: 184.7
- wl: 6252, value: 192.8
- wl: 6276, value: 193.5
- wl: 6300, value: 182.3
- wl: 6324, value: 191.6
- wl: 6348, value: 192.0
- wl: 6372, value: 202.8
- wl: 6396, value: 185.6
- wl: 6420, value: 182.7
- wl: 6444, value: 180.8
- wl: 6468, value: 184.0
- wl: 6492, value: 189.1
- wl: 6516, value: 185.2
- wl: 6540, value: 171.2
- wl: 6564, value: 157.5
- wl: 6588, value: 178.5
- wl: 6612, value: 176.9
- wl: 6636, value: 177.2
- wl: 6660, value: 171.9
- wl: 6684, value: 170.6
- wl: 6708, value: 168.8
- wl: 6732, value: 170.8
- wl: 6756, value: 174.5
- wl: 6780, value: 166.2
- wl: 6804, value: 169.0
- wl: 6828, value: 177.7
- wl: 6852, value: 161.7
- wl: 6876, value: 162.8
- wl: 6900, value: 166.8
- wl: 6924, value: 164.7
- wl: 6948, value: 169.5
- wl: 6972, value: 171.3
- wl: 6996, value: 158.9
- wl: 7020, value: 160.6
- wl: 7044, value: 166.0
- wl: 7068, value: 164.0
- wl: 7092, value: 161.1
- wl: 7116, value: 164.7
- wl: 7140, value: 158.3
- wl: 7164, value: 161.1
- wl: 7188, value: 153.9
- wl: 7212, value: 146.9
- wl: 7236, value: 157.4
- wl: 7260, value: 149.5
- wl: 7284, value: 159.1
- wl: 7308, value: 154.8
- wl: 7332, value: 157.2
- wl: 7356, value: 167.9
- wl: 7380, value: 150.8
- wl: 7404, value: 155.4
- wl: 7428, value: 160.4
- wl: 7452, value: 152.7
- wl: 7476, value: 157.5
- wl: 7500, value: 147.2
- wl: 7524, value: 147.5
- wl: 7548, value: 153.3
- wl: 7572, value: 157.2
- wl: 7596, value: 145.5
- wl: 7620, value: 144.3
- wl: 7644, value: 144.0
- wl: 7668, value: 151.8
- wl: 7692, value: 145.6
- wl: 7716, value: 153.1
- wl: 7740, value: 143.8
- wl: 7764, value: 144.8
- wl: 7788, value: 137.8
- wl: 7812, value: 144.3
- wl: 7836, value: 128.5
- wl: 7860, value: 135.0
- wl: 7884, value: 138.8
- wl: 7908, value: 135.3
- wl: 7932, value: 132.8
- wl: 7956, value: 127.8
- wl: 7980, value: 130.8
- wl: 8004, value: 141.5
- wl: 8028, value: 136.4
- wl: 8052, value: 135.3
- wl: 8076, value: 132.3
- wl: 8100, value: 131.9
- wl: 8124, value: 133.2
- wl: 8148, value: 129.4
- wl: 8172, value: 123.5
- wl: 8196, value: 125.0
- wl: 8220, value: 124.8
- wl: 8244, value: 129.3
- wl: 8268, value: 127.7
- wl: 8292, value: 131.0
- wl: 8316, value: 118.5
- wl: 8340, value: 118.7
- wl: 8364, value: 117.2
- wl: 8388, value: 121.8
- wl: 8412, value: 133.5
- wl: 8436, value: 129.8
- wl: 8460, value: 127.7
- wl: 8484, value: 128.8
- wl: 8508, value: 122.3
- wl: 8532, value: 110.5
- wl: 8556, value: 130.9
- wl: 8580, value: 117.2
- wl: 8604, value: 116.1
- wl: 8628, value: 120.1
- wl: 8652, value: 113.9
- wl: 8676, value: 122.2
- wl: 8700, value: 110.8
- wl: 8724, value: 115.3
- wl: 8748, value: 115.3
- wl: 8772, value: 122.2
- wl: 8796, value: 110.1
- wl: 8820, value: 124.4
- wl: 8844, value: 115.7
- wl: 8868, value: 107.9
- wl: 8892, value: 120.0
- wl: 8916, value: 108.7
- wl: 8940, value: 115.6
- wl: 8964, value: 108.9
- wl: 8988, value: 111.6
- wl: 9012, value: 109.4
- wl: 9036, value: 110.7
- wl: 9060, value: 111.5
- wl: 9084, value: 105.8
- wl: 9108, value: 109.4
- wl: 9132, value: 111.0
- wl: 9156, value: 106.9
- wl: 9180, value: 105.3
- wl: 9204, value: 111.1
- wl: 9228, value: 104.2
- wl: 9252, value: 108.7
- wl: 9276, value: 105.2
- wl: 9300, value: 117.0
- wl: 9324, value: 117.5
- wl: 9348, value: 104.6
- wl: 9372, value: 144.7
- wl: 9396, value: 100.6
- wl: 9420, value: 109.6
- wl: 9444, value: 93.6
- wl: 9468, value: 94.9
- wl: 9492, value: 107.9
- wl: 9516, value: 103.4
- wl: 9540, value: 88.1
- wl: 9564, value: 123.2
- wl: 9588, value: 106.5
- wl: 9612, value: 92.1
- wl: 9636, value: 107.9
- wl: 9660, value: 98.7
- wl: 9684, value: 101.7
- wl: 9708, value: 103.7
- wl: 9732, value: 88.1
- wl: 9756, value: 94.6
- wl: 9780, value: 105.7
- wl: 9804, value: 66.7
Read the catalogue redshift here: 0.000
